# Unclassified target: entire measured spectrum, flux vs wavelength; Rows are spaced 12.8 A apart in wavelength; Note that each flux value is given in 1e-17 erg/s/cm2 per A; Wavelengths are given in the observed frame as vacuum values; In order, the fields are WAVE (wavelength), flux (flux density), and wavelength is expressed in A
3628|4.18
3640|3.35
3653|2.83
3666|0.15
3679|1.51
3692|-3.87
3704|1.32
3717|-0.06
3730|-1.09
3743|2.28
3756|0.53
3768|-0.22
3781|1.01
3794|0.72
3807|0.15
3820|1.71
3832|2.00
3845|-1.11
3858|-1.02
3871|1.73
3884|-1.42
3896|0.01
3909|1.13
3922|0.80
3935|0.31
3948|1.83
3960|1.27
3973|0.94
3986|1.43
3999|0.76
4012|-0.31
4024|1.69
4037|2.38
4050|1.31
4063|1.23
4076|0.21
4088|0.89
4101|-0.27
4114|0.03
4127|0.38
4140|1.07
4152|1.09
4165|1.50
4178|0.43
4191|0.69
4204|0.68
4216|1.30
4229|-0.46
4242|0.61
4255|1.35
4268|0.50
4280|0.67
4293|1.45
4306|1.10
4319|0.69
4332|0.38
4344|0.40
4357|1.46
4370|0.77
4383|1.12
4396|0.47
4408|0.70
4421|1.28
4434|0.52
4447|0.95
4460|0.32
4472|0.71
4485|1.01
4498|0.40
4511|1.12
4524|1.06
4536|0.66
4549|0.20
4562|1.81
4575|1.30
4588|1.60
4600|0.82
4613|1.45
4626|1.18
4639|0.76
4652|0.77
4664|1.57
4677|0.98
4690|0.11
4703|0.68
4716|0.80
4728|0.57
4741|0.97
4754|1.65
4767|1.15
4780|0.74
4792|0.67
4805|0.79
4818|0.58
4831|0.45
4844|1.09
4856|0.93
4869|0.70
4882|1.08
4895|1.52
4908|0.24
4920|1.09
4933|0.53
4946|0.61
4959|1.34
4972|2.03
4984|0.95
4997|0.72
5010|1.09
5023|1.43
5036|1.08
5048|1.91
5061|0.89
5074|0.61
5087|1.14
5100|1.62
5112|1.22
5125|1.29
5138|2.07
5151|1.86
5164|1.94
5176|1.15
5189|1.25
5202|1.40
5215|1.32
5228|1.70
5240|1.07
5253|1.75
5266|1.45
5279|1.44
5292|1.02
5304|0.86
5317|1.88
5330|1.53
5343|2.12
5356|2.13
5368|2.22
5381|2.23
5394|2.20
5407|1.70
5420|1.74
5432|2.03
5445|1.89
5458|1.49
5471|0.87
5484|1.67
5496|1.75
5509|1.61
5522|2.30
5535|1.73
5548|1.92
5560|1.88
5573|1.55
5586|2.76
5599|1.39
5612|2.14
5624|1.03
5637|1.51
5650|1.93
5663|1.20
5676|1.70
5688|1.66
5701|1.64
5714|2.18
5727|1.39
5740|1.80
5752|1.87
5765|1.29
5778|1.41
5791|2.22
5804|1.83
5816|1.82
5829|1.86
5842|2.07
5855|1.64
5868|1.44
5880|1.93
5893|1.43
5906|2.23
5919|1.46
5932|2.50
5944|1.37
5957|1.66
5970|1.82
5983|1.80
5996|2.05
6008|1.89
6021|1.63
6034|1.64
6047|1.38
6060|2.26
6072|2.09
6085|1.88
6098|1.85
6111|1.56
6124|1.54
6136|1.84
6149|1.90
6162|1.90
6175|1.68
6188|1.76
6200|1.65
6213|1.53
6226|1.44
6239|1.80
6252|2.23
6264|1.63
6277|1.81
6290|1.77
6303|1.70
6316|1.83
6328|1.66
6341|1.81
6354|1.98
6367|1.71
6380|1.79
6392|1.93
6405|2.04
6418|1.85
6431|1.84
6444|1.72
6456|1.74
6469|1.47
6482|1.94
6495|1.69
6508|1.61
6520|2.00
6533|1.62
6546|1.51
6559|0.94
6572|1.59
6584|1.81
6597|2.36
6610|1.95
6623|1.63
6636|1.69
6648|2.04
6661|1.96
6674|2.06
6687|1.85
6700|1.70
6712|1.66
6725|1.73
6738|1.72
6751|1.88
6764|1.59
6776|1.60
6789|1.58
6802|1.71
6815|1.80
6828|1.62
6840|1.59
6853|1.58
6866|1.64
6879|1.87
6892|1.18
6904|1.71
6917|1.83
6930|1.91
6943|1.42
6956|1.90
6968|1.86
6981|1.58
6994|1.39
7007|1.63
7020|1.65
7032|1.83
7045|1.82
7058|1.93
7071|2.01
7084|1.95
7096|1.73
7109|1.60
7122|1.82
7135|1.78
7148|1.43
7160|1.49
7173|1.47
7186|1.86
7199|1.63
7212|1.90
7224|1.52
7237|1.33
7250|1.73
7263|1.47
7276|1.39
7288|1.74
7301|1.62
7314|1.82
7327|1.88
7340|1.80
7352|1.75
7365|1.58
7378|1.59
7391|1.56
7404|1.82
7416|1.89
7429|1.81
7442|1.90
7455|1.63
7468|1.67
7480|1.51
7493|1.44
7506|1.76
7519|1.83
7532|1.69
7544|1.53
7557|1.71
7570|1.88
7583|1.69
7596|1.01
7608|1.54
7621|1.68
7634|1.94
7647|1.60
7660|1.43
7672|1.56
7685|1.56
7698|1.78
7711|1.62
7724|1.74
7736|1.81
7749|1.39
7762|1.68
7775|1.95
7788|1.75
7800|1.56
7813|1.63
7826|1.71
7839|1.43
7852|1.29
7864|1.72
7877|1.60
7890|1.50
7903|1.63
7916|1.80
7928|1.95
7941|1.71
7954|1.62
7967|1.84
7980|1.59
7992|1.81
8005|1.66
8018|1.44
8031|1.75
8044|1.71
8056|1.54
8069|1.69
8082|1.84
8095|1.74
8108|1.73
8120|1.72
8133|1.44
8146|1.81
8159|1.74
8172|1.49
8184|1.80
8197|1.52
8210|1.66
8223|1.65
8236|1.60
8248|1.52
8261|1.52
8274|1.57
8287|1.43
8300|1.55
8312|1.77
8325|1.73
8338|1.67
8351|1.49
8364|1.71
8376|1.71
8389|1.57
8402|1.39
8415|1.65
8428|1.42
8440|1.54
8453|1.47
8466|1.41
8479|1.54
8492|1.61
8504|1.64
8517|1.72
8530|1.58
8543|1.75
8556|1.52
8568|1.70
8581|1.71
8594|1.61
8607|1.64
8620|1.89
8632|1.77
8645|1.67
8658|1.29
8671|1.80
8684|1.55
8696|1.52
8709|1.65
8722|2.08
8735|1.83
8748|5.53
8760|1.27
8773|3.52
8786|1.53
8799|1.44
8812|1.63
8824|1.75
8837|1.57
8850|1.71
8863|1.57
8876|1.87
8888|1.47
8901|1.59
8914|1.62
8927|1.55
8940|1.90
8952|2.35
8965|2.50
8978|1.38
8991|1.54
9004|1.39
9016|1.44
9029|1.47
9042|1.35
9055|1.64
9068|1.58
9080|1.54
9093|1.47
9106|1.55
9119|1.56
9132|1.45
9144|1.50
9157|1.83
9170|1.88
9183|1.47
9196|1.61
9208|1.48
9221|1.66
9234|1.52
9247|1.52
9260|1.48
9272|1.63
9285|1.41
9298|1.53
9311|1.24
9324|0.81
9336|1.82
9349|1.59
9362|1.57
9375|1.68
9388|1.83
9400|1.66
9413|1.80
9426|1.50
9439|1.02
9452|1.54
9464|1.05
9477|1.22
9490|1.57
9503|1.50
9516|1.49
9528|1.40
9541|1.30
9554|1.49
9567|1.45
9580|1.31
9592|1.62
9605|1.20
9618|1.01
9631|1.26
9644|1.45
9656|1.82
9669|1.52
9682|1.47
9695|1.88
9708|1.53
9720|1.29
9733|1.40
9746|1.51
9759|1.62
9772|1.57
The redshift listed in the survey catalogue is 0.332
